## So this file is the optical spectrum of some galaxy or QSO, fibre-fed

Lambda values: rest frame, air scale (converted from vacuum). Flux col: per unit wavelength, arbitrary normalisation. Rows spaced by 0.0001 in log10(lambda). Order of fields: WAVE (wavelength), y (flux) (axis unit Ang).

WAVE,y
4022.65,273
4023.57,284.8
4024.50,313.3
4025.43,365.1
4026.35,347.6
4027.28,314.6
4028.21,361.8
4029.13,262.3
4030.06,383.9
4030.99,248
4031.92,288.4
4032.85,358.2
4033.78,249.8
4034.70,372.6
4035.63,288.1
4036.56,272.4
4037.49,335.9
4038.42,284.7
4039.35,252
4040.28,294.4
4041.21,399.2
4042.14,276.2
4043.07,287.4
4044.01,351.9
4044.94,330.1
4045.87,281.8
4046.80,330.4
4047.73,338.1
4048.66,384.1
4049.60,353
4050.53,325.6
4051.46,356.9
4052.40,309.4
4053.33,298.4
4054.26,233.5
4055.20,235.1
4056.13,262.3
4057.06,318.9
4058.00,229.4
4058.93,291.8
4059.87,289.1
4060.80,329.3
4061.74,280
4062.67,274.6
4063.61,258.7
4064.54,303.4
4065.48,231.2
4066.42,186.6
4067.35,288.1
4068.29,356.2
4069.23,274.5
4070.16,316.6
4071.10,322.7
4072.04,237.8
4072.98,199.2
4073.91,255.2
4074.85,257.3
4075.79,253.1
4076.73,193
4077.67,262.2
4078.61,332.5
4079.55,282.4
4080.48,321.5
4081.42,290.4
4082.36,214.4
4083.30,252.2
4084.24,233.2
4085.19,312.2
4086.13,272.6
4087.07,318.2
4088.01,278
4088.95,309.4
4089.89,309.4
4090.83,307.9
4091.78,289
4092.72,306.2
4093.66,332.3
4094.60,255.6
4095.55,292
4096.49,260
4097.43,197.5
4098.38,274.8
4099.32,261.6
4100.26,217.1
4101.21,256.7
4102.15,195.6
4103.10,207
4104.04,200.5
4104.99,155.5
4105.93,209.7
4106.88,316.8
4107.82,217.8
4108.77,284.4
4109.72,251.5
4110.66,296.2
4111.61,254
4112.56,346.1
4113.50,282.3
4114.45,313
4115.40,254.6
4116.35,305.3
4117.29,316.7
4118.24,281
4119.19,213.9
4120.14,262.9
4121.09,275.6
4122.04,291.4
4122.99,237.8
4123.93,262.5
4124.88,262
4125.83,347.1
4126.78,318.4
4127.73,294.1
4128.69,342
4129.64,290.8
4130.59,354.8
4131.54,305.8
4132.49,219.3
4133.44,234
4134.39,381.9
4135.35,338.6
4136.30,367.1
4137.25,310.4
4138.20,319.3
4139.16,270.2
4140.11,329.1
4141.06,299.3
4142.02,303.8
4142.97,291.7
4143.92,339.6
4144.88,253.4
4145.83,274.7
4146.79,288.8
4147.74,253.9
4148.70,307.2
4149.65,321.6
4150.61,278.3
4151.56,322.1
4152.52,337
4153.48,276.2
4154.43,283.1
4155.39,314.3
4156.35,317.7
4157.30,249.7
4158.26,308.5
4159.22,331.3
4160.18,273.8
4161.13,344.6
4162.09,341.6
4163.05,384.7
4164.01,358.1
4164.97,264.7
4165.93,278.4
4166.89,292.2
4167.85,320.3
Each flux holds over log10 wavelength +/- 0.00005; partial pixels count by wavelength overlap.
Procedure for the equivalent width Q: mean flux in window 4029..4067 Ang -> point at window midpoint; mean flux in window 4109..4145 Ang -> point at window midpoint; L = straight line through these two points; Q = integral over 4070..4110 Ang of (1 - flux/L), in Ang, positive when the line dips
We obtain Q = 4.6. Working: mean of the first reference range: 299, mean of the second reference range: 296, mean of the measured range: 263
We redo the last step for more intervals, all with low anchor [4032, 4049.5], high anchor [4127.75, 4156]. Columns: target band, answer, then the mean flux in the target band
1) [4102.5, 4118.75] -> 2.31 Ang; 264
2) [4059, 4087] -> 3.54 Ang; 273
